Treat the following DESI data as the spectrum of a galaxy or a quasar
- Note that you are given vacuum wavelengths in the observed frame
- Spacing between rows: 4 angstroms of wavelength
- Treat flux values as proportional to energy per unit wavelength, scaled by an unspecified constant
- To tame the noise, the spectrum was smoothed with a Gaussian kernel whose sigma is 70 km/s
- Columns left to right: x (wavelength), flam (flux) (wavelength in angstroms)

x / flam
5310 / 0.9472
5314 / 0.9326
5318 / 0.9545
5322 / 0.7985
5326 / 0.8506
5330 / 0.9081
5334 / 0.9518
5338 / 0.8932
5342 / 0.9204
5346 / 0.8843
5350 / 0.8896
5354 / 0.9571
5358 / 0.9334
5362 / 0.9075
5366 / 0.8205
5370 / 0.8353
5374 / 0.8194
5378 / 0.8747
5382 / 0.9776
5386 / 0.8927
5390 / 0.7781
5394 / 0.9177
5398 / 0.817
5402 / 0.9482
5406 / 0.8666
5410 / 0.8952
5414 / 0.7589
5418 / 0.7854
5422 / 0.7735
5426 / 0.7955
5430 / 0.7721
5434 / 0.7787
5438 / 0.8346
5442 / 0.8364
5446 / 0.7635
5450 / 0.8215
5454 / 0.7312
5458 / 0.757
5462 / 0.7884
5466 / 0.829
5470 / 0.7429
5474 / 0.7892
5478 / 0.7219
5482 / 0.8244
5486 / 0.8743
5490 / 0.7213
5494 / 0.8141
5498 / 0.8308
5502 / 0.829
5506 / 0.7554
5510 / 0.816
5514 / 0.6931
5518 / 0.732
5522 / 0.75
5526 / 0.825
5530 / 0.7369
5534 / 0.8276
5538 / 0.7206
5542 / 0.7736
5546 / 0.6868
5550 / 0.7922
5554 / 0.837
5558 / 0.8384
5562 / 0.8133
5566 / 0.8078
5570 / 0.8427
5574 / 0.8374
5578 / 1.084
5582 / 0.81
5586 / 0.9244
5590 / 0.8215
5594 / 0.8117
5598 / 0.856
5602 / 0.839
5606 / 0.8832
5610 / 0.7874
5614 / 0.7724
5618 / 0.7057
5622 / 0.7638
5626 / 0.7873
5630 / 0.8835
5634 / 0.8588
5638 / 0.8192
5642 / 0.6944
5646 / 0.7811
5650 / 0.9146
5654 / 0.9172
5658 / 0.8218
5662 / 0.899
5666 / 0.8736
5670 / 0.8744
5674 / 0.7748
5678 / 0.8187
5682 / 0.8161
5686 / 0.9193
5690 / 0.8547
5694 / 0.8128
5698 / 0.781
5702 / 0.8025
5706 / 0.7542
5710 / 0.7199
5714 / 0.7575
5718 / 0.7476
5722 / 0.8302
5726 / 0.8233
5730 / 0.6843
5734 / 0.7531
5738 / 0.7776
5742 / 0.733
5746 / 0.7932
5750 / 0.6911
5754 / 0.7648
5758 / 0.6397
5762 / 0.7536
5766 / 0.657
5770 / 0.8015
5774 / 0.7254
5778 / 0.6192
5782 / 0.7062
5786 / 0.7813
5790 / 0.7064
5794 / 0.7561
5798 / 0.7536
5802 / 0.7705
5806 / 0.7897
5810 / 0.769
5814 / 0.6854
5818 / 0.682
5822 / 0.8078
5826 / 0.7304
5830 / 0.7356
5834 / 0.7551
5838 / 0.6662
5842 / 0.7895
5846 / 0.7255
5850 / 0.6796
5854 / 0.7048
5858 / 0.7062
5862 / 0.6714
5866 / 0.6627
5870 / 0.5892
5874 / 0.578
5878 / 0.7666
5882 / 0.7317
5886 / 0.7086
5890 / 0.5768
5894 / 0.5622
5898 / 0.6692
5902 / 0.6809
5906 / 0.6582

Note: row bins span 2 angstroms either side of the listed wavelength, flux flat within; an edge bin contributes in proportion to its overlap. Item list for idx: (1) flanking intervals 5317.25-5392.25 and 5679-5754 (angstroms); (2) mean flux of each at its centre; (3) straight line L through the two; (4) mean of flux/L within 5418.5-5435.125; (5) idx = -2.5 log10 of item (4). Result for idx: 0.11 mag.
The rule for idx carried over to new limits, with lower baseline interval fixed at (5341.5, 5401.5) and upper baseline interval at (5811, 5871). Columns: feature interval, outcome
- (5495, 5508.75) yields 0.04 mag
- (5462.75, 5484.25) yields 0.08 mag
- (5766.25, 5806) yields -0.01 mag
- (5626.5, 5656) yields -0.07 mag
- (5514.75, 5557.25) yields 0.07 mag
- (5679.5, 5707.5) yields -0.08 mag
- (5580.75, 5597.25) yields -0.06 mag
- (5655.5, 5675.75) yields -0.10 mag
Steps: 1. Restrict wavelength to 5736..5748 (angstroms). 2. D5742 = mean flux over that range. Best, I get 0.768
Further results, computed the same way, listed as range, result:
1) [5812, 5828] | 0.726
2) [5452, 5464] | 0.759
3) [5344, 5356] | 0.91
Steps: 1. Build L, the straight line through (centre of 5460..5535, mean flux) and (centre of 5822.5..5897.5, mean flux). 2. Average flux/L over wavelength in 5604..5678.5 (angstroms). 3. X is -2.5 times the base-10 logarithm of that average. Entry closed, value -0.11 mag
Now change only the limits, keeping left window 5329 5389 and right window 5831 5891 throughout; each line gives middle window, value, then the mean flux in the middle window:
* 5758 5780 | 0.03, 0.705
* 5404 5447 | 0.08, 0.806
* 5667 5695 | -0.10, 0.841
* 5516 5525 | 0.11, 0.75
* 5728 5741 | 0.01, 0.738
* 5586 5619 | -0.03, 0.82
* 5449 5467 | 0.10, 0.781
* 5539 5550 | 0.11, 0.741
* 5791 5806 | -0.07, 0.76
